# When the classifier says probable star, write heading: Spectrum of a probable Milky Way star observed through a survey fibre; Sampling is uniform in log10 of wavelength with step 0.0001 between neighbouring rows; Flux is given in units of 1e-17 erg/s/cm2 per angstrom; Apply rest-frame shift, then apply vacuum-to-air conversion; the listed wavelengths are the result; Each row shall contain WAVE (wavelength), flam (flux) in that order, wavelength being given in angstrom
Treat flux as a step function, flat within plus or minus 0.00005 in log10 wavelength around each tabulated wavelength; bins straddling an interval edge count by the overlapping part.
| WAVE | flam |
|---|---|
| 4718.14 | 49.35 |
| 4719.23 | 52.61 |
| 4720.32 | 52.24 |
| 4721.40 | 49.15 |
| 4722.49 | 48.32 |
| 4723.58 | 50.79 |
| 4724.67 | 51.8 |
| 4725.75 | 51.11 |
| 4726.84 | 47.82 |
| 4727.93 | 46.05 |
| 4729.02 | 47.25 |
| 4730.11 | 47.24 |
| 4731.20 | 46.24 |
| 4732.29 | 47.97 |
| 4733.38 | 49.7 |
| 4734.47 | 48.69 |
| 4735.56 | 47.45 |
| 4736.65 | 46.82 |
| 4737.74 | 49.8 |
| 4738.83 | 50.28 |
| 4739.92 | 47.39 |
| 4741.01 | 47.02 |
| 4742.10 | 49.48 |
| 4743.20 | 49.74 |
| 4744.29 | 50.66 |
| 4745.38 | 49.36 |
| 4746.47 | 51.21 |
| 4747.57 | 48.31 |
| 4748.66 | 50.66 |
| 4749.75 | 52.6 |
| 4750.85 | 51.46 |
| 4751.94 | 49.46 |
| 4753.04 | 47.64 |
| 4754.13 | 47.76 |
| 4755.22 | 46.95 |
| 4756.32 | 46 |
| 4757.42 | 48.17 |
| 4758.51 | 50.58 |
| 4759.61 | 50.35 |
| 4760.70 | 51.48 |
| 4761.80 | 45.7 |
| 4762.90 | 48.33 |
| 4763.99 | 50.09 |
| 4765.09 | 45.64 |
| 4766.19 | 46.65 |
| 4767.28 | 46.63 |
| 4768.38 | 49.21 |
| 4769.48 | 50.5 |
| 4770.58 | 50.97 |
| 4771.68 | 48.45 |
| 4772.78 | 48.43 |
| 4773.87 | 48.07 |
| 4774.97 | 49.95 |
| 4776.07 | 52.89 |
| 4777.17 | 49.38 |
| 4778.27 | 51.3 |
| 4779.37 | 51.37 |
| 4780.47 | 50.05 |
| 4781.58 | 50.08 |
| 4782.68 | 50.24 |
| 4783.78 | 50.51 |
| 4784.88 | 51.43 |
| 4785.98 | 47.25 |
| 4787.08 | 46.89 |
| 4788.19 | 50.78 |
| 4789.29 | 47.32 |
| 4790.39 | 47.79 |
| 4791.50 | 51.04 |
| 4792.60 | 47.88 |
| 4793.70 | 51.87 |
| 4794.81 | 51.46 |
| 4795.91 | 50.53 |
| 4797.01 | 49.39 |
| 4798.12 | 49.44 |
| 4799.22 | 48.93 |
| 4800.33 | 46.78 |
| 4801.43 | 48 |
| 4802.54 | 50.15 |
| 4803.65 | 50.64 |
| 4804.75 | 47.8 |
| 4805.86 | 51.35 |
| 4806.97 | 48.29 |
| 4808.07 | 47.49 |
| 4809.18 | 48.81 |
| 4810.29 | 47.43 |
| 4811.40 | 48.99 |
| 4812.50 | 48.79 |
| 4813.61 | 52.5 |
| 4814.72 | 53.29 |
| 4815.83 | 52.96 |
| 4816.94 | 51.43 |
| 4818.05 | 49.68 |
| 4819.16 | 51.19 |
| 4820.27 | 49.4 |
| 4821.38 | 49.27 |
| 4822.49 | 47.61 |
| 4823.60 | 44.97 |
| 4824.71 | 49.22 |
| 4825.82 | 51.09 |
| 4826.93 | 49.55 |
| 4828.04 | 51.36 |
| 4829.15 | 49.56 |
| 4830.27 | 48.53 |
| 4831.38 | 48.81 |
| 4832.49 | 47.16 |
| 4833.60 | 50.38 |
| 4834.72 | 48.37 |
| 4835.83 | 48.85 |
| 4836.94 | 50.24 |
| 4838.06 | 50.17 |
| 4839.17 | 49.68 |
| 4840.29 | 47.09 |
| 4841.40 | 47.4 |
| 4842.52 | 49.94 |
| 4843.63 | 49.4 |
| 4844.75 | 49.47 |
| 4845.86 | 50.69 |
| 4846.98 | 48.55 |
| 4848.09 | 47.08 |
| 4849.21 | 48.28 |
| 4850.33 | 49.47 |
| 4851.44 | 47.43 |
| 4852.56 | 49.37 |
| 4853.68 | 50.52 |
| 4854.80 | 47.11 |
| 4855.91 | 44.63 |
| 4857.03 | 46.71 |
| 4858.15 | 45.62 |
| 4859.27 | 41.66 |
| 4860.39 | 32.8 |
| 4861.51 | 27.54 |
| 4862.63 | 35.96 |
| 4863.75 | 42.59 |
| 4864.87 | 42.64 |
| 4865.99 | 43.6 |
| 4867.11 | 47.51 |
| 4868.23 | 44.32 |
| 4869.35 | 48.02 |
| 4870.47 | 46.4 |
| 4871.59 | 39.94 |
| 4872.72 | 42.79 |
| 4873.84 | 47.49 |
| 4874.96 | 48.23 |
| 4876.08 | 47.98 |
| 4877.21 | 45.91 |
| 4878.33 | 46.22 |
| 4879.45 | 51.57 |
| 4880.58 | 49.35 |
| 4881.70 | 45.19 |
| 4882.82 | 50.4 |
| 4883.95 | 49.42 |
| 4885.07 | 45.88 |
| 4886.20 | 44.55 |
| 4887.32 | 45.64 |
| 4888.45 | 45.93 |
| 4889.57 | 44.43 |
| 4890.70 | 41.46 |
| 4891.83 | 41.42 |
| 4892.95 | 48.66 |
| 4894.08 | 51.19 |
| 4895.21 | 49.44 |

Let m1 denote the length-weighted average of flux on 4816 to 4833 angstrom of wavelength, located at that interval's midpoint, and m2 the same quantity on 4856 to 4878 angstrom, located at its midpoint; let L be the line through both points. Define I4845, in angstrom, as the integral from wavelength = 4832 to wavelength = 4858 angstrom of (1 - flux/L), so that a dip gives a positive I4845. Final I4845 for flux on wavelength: -1.3 angstrom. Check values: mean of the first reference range 49.4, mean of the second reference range 43.1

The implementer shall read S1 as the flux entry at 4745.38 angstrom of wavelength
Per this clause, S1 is 49.36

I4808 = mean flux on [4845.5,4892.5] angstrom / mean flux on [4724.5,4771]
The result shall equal 0.9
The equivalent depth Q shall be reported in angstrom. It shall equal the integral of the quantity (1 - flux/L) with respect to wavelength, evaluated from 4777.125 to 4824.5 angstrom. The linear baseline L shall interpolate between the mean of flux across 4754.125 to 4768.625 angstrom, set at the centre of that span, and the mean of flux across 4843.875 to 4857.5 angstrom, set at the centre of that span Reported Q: -1.4 angstrom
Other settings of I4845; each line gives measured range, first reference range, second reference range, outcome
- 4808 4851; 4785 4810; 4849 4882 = -2.1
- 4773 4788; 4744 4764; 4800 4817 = -0.1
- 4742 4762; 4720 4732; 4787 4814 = -0.2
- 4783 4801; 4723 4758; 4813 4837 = 0.0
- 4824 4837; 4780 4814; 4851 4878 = -0.7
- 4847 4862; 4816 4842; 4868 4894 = 1.0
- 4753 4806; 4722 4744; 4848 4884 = -2.0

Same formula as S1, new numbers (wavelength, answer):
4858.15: 45.62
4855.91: 44.63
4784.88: 51.43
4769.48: 50.5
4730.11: 47.24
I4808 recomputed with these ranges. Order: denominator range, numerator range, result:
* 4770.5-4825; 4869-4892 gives 0.93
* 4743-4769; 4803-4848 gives 1.01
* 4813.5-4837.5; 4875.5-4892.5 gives 0.93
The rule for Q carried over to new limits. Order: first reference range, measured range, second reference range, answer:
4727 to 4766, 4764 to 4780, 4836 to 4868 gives -0.4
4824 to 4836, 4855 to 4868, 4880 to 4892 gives 1.7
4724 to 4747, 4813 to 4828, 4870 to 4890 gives -0.9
